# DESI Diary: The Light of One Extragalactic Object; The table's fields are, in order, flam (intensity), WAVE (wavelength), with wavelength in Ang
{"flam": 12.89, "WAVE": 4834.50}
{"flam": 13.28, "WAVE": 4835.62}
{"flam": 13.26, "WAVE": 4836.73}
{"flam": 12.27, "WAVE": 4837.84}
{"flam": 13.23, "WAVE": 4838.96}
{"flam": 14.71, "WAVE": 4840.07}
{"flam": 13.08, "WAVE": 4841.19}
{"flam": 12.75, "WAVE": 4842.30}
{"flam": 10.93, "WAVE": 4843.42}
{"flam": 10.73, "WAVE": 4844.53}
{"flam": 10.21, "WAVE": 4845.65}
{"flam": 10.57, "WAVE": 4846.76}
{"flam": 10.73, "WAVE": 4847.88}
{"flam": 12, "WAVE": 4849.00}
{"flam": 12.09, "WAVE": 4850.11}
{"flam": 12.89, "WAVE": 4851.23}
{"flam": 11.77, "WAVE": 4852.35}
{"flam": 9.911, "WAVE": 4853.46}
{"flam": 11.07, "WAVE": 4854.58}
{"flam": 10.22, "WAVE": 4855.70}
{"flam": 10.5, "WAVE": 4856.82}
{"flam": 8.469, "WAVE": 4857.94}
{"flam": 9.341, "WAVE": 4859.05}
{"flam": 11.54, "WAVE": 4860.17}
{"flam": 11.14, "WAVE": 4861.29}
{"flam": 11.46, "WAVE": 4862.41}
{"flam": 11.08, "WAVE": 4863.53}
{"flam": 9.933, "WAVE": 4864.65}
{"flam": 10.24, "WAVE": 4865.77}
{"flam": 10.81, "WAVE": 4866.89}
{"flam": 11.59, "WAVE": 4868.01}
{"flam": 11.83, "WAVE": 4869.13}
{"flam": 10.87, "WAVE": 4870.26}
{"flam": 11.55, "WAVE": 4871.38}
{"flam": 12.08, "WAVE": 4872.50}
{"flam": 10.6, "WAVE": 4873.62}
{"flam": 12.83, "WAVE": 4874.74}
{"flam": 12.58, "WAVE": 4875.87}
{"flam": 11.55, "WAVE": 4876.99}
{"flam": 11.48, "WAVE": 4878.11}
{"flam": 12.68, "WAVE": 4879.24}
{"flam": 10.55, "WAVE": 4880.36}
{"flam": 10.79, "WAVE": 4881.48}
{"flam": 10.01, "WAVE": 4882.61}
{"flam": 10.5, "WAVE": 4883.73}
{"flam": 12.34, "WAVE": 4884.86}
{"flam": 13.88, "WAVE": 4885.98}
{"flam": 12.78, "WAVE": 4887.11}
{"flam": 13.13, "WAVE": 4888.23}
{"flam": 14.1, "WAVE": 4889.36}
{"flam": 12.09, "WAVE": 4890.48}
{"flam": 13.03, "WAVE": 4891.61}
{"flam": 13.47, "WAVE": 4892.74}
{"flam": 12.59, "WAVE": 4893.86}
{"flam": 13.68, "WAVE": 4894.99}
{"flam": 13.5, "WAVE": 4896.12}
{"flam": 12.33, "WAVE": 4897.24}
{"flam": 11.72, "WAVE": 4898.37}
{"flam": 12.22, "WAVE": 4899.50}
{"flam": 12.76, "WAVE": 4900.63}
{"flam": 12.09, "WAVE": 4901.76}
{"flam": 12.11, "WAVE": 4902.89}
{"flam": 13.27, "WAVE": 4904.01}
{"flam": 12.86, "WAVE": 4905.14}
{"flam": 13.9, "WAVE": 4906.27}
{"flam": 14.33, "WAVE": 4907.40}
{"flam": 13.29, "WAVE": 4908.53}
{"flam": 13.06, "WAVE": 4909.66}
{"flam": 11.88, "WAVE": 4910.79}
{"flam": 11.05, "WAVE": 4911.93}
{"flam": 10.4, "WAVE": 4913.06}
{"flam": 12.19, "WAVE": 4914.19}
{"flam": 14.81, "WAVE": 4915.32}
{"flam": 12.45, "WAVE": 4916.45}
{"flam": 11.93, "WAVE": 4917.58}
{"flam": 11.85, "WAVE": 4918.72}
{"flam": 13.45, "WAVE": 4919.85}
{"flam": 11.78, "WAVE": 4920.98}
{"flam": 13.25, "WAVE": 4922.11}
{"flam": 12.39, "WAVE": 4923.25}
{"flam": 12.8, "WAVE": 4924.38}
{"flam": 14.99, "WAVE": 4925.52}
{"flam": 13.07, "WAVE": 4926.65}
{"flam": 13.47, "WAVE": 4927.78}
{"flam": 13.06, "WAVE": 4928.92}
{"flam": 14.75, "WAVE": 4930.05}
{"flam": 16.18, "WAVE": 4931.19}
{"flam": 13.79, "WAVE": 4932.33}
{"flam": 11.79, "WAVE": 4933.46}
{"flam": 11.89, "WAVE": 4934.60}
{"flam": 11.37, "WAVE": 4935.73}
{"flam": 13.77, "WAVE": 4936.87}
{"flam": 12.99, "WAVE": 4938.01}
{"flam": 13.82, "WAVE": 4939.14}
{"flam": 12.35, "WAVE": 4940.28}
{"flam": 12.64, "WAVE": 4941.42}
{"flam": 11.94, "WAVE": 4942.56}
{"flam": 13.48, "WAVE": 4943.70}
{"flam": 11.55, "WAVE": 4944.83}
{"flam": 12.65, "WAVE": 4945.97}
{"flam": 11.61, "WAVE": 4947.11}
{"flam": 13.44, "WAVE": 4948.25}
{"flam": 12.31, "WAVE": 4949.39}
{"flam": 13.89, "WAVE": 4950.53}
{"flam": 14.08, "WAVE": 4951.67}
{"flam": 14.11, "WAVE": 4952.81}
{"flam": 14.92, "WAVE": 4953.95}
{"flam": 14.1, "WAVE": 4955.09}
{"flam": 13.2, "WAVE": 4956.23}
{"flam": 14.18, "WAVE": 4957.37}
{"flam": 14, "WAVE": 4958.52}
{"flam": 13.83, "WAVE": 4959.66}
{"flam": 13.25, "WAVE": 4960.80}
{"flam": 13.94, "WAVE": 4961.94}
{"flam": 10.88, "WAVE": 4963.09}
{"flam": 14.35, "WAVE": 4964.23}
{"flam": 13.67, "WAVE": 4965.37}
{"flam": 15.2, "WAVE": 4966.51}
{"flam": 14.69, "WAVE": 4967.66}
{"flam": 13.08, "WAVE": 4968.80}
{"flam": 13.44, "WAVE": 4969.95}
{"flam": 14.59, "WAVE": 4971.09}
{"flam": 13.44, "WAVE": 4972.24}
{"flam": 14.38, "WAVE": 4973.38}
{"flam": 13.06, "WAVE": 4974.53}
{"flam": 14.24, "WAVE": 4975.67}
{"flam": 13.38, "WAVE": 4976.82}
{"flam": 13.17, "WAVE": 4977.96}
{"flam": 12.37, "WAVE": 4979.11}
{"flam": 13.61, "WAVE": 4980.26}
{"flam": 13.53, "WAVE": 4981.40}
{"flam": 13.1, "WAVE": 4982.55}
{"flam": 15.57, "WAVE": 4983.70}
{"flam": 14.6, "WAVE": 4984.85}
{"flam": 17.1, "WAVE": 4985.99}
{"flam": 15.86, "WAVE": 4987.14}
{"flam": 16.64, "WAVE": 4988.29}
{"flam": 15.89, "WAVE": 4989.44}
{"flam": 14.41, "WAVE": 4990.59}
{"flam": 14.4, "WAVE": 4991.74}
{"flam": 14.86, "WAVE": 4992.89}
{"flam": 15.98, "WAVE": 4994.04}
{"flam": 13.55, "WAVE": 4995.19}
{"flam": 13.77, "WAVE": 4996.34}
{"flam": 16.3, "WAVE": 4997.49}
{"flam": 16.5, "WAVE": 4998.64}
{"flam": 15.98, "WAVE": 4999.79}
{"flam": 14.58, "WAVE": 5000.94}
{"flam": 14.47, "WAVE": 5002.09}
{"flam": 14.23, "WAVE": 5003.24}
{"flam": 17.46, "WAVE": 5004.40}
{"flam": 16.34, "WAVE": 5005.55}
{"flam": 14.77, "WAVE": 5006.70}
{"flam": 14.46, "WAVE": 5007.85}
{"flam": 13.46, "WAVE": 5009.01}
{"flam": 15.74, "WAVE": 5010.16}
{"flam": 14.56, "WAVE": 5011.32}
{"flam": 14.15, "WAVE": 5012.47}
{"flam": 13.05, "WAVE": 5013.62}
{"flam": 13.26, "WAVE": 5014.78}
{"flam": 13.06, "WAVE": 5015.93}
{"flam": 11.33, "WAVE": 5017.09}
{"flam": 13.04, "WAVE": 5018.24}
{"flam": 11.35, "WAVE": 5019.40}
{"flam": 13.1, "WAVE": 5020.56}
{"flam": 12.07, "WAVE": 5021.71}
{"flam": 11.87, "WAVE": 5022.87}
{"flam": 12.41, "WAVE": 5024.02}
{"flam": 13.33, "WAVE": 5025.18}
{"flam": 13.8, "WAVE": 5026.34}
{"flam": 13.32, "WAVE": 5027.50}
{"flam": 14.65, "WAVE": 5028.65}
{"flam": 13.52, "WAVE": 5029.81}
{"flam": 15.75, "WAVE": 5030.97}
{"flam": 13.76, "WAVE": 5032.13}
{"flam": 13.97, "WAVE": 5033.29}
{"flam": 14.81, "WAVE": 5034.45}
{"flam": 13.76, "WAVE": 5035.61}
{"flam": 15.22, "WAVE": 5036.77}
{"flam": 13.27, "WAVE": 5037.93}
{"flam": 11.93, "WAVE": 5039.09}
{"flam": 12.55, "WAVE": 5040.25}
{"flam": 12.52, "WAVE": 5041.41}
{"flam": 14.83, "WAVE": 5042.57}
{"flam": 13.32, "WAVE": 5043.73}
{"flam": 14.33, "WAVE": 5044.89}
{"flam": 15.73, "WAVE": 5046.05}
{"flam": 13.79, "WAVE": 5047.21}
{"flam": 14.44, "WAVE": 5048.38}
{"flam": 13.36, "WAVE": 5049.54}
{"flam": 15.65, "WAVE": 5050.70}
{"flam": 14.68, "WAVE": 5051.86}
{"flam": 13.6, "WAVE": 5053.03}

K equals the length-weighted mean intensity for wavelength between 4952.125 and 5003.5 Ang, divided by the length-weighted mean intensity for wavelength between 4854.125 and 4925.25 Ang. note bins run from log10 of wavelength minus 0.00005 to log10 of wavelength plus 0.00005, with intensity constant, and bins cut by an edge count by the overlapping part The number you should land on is 1.2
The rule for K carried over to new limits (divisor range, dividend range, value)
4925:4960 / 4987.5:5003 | 1.14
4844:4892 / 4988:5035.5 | 1.25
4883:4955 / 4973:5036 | 1.10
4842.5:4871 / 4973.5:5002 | 1.35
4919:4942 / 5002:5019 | 1.08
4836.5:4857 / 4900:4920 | 1.08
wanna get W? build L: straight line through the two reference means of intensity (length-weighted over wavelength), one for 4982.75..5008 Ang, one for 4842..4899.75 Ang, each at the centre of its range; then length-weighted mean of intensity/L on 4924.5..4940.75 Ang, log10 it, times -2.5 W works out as 0.01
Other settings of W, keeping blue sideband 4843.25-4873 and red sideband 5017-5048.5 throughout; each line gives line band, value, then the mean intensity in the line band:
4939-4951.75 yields -0.043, 12.7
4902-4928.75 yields -0.090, 12.8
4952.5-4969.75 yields -0.112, 13.8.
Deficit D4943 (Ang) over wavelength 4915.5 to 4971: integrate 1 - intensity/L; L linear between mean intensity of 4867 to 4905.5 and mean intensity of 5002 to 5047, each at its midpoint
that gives -1.7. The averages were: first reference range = 12.2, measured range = 13.3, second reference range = 13.8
